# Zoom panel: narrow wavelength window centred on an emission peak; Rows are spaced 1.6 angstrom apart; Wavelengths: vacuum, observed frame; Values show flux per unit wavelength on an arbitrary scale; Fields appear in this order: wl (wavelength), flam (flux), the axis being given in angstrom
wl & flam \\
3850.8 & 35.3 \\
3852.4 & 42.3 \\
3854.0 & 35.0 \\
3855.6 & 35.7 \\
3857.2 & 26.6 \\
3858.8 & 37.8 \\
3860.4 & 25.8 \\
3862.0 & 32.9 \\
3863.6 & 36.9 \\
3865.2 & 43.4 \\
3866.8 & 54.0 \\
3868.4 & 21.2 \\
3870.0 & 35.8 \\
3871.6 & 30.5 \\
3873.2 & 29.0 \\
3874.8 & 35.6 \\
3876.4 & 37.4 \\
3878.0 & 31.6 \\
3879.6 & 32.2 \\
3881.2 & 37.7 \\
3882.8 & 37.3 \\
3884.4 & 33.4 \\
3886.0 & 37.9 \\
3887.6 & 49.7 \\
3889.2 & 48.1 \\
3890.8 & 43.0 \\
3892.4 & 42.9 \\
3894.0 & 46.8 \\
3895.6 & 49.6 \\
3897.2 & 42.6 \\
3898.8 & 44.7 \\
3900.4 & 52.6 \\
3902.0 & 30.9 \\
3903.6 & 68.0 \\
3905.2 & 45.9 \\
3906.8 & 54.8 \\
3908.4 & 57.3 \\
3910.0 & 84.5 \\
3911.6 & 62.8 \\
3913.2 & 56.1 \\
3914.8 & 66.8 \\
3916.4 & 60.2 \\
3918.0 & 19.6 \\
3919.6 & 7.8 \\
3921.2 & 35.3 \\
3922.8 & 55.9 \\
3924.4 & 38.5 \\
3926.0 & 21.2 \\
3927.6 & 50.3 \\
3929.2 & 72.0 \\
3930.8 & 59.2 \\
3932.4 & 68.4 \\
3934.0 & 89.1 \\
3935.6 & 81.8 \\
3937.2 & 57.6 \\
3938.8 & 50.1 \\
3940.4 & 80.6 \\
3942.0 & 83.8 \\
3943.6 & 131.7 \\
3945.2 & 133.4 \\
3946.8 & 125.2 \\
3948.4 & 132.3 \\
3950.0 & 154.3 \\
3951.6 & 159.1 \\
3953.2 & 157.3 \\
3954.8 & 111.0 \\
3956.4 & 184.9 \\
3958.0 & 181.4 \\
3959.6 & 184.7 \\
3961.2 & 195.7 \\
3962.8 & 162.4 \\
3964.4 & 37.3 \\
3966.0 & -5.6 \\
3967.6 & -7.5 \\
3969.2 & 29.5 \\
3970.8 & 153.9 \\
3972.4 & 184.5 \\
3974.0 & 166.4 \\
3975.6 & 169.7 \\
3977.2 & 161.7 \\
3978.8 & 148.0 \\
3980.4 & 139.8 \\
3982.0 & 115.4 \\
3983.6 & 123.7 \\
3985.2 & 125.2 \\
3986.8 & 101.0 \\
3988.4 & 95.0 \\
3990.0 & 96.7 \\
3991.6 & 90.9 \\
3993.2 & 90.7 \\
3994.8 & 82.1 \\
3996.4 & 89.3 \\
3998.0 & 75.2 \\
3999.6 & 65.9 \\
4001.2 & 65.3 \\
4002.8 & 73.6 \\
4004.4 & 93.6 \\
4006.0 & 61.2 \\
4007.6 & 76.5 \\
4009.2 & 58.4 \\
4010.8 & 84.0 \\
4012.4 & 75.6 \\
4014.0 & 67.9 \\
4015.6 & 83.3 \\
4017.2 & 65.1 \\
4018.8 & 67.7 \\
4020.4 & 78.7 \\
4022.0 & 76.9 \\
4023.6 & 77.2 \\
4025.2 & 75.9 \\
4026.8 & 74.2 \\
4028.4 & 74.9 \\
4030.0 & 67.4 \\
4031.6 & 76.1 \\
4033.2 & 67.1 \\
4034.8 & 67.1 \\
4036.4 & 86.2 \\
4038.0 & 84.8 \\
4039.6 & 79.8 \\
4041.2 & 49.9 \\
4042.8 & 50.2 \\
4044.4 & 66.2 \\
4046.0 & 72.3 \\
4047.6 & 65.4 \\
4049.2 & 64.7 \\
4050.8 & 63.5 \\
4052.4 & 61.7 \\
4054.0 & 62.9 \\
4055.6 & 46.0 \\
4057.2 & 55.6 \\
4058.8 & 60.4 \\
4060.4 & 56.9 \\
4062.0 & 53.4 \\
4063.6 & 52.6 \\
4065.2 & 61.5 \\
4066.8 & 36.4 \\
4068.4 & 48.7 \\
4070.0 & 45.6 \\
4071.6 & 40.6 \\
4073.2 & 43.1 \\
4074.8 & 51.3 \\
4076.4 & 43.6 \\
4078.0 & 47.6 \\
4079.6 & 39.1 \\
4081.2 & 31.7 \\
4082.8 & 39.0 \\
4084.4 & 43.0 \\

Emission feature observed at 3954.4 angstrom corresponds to Lyman alpha 1216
